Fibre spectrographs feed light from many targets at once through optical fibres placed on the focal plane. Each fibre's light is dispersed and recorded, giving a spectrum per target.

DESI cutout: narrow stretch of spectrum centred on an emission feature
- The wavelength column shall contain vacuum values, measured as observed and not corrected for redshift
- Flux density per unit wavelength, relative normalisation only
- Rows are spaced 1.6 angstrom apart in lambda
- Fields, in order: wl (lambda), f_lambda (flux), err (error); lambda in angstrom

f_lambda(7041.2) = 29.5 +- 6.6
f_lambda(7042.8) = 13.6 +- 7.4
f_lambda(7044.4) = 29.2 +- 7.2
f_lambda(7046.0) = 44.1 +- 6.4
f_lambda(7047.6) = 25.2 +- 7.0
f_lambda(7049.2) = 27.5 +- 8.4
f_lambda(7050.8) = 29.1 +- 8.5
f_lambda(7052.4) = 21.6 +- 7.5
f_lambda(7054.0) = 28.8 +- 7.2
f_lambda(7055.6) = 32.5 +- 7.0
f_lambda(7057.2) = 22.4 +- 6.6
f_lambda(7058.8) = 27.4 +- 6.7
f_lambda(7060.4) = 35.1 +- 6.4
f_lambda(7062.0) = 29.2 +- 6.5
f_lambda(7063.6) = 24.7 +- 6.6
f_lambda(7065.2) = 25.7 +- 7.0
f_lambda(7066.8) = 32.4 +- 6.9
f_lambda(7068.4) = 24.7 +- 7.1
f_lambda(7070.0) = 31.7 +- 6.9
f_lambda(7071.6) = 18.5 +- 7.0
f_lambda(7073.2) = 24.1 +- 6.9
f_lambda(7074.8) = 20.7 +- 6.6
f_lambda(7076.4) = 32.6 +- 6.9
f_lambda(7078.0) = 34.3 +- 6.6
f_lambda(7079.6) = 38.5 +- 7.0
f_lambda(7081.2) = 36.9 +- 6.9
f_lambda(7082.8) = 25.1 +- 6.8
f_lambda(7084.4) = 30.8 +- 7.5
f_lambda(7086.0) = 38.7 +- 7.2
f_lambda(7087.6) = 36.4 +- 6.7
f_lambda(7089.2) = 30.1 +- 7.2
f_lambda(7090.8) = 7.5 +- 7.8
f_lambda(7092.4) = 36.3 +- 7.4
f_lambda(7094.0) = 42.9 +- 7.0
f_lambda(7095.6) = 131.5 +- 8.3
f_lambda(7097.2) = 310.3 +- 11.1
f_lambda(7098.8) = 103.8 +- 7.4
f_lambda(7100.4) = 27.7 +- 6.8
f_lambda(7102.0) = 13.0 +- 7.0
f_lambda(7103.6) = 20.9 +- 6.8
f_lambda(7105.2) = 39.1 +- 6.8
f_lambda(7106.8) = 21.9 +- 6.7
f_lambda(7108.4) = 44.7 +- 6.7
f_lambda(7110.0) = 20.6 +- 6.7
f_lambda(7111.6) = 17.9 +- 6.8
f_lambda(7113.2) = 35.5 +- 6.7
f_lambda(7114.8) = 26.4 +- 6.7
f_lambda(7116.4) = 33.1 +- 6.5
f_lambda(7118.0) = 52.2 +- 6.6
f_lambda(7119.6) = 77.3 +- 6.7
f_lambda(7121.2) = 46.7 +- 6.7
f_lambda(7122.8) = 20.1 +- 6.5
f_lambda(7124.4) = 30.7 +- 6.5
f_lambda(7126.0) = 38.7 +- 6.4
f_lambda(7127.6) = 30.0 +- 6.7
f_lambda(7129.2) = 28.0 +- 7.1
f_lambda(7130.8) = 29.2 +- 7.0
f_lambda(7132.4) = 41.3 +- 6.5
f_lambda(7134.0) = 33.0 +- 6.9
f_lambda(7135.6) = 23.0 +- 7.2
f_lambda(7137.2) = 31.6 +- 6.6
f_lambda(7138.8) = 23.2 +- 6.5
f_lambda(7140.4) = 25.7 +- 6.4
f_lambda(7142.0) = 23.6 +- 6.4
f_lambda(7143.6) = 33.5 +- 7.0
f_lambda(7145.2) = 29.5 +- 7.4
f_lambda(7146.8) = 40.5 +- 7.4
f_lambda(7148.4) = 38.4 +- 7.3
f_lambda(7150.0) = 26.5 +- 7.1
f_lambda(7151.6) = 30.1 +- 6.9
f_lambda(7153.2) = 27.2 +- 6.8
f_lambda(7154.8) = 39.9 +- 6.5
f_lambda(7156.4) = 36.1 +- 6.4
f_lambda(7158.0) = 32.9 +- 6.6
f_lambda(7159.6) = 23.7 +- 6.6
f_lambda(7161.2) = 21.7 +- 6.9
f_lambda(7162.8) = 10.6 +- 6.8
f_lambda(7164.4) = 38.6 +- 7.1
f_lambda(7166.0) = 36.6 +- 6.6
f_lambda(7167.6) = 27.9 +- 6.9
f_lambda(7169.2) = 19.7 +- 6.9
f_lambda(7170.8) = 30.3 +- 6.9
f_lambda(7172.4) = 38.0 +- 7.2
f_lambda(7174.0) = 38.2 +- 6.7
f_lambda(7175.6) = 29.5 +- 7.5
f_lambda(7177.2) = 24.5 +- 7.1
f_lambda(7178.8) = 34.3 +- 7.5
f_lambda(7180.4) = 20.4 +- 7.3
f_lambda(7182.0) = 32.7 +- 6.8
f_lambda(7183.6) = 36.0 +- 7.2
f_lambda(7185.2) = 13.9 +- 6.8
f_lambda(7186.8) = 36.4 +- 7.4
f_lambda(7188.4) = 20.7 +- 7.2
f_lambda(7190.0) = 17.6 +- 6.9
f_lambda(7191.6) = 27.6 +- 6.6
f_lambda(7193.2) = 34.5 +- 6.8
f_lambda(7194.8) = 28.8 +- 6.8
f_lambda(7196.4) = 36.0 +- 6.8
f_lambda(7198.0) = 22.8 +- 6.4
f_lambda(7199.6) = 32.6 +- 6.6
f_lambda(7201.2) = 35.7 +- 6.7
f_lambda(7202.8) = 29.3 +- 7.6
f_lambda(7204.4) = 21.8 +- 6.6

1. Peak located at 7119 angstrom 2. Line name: [N II] 6583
